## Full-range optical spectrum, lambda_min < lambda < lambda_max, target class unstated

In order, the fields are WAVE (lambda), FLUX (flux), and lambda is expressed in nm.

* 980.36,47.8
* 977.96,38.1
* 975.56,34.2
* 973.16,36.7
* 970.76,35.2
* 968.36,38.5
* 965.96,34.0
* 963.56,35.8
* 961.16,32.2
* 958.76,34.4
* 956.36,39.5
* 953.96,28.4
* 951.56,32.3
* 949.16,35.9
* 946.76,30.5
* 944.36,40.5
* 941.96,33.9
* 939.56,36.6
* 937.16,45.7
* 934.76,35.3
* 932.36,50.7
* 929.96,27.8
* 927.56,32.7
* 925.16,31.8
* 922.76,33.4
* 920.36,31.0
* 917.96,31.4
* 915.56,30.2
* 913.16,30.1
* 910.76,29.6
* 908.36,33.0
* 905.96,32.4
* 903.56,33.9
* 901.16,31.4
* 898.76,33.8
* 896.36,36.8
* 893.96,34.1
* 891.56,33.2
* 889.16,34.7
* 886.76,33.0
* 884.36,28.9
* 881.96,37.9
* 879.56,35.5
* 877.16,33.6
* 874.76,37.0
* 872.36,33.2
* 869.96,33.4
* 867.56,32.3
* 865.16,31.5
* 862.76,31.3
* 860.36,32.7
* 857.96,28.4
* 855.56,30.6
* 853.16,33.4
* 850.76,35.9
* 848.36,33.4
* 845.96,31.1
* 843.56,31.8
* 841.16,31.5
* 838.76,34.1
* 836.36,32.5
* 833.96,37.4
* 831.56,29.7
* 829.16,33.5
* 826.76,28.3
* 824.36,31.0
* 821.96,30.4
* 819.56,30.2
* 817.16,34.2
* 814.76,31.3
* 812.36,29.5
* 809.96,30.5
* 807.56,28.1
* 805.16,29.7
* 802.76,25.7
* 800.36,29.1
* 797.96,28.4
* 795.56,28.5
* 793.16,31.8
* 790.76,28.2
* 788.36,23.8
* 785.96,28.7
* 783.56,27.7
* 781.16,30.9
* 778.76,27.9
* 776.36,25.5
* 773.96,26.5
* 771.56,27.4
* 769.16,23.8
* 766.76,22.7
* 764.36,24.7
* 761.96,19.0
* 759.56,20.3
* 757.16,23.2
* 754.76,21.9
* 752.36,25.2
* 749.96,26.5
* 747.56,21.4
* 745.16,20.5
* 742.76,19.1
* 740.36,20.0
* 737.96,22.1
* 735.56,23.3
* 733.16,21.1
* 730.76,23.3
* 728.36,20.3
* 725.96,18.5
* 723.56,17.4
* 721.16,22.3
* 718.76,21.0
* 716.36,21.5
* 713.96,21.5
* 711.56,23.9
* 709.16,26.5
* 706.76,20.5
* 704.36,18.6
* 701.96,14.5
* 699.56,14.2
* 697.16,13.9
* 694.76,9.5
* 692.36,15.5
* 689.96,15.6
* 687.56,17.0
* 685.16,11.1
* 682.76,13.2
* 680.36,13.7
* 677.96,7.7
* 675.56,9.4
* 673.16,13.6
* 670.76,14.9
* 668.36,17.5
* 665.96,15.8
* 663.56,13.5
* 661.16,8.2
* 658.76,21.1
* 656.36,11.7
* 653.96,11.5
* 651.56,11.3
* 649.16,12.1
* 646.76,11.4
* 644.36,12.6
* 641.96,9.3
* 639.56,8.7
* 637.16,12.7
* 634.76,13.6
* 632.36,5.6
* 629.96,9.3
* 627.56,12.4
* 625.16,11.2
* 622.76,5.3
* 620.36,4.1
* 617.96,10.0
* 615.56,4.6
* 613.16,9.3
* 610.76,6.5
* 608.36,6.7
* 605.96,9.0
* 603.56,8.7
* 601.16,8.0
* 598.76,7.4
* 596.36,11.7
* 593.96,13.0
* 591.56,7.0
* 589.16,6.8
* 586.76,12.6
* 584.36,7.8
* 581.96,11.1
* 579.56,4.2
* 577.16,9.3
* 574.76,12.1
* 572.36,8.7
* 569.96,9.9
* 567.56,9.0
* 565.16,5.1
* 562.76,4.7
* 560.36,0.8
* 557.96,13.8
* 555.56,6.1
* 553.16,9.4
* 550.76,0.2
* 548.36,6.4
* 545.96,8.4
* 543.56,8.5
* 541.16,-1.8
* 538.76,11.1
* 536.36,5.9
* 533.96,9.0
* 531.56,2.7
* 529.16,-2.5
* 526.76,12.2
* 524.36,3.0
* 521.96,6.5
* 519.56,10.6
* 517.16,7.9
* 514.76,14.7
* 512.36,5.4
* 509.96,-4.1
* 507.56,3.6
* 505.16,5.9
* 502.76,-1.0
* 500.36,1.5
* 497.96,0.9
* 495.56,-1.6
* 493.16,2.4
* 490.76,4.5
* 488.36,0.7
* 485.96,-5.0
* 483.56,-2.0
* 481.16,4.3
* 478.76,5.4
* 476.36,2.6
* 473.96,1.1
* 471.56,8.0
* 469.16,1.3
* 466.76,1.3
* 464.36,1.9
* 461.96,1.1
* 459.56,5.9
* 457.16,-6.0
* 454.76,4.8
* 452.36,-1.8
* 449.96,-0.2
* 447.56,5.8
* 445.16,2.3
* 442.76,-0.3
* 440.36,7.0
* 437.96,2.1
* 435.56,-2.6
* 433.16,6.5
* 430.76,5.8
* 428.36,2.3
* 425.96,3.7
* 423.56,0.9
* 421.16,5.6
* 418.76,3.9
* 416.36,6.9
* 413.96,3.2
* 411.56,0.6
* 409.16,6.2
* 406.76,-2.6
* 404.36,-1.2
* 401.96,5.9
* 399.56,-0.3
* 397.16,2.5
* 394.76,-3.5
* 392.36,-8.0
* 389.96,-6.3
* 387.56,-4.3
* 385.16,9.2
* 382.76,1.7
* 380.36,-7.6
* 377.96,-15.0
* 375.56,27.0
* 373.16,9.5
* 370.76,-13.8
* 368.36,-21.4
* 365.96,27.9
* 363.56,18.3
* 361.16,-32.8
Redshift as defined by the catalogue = 0.77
